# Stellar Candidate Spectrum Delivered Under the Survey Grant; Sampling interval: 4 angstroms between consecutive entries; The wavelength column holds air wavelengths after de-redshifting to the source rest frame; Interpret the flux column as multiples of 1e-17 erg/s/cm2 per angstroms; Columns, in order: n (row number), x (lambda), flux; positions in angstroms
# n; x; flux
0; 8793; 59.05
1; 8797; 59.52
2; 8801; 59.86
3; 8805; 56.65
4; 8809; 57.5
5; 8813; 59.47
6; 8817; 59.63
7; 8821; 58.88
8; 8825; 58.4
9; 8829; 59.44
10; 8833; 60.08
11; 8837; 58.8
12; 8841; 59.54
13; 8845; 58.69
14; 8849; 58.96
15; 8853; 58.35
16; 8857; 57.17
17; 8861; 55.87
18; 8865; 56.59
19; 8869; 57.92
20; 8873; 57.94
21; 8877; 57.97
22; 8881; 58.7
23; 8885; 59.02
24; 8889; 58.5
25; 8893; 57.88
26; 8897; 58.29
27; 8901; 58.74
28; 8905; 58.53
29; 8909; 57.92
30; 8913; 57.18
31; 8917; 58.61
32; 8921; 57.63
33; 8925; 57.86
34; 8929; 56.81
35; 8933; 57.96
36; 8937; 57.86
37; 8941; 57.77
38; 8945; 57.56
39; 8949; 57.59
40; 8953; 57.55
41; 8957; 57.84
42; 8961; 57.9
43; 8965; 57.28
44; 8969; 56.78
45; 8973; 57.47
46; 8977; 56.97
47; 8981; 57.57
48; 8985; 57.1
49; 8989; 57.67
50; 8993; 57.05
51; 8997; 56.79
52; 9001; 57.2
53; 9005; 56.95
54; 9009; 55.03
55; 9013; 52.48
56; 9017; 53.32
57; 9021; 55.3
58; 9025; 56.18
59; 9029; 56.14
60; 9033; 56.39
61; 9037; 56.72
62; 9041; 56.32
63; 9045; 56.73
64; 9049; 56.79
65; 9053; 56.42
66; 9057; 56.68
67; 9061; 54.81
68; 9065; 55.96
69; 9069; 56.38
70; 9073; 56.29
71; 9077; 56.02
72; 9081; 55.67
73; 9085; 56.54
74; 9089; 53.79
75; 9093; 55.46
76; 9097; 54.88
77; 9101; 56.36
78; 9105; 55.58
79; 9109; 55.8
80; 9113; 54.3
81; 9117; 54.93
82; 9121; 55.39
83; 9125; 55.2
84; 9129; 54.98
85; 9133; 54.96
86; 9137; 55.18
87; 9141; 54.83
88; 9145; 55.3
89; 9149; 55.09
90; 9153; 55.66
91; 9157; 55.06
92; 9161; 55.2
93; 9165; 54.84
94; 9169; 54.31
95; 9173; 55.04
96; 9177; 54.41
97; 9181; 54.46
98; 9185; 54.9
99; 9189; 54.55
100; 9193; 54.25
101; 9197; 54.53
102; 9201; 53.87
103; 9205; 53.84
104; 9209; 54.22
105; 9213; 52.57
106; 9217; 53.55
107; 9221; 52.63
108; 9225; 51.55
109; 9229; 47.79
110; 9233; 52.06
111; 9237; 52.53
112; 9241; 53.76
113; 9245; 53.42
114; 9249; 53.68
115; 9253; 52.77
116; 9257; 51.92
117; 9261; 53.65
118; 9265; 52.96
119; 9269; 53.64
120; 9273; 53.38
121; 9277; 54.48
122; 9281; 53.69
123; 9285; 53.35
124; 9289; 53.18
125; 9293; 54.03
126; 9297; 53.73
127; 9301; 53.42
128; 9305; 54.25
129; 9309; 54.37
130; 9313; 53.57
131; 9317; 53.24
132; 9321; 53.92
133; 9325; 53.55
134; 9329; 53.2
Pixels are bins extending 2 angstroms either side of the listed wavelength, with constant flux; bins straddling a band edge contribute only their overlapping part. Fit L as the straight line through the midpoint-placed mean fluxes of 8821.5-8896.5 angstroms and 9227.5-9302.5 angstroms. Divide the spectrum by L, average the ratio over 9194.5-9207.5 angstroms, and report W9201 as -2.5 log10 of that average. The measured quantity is 0.00 mag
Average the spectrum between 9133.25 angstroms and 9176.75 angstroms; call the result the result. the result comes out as 55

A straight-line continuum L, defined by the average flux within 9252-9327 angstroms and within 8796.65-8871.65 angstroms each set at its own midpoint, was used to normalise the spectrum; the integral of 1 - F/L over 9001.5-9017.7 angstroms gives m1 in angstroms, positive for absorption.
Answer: 0.5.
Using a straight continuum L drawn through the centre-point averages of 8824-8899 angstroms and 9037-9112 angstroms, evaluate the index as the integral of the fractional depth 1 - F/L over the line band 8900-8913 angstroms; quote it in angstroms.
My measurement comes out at -0.1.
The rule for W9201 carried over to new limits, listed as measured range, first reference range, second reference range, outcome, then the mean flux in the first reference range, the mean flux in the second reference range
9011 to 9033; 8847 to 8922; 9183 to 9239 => 0.02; 58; 53.1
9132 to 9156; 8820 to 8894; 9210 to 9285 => -0.02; 58.4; 52.8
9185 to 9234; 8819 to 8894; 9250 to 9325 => 0.03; 58.4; 53.5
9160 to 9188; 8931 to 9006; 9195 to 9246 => -0.02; 57.4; 52.8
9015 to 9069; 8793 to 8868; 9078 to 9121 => 0.00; 58.5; 55.3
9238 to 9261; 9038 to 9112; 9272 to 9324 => 0.02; 55.9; 53.7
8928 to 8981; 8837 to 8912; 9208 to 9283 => -0.01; 58.1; 52.8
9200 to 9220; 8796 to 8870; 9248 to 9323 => 0.02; 58.5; 53.5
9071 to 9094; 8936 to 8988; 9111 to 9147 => 0.00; 57.5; 55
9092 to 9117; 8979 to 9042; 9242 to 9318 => 0.00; 56.1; 53.5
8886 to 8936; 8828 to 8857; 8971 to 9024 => 0.00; 59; 56.2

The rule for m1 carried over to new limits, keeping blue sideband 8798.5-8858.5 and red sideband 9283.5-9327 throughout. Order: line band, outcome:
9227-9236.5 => 0.7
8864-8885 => 0.1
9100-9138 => 0.3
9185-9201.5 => 0.1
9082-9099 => 0.2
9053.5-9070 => 0.1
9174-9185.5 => 0.1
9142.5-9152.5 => 0.0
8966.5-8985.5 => 0.0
